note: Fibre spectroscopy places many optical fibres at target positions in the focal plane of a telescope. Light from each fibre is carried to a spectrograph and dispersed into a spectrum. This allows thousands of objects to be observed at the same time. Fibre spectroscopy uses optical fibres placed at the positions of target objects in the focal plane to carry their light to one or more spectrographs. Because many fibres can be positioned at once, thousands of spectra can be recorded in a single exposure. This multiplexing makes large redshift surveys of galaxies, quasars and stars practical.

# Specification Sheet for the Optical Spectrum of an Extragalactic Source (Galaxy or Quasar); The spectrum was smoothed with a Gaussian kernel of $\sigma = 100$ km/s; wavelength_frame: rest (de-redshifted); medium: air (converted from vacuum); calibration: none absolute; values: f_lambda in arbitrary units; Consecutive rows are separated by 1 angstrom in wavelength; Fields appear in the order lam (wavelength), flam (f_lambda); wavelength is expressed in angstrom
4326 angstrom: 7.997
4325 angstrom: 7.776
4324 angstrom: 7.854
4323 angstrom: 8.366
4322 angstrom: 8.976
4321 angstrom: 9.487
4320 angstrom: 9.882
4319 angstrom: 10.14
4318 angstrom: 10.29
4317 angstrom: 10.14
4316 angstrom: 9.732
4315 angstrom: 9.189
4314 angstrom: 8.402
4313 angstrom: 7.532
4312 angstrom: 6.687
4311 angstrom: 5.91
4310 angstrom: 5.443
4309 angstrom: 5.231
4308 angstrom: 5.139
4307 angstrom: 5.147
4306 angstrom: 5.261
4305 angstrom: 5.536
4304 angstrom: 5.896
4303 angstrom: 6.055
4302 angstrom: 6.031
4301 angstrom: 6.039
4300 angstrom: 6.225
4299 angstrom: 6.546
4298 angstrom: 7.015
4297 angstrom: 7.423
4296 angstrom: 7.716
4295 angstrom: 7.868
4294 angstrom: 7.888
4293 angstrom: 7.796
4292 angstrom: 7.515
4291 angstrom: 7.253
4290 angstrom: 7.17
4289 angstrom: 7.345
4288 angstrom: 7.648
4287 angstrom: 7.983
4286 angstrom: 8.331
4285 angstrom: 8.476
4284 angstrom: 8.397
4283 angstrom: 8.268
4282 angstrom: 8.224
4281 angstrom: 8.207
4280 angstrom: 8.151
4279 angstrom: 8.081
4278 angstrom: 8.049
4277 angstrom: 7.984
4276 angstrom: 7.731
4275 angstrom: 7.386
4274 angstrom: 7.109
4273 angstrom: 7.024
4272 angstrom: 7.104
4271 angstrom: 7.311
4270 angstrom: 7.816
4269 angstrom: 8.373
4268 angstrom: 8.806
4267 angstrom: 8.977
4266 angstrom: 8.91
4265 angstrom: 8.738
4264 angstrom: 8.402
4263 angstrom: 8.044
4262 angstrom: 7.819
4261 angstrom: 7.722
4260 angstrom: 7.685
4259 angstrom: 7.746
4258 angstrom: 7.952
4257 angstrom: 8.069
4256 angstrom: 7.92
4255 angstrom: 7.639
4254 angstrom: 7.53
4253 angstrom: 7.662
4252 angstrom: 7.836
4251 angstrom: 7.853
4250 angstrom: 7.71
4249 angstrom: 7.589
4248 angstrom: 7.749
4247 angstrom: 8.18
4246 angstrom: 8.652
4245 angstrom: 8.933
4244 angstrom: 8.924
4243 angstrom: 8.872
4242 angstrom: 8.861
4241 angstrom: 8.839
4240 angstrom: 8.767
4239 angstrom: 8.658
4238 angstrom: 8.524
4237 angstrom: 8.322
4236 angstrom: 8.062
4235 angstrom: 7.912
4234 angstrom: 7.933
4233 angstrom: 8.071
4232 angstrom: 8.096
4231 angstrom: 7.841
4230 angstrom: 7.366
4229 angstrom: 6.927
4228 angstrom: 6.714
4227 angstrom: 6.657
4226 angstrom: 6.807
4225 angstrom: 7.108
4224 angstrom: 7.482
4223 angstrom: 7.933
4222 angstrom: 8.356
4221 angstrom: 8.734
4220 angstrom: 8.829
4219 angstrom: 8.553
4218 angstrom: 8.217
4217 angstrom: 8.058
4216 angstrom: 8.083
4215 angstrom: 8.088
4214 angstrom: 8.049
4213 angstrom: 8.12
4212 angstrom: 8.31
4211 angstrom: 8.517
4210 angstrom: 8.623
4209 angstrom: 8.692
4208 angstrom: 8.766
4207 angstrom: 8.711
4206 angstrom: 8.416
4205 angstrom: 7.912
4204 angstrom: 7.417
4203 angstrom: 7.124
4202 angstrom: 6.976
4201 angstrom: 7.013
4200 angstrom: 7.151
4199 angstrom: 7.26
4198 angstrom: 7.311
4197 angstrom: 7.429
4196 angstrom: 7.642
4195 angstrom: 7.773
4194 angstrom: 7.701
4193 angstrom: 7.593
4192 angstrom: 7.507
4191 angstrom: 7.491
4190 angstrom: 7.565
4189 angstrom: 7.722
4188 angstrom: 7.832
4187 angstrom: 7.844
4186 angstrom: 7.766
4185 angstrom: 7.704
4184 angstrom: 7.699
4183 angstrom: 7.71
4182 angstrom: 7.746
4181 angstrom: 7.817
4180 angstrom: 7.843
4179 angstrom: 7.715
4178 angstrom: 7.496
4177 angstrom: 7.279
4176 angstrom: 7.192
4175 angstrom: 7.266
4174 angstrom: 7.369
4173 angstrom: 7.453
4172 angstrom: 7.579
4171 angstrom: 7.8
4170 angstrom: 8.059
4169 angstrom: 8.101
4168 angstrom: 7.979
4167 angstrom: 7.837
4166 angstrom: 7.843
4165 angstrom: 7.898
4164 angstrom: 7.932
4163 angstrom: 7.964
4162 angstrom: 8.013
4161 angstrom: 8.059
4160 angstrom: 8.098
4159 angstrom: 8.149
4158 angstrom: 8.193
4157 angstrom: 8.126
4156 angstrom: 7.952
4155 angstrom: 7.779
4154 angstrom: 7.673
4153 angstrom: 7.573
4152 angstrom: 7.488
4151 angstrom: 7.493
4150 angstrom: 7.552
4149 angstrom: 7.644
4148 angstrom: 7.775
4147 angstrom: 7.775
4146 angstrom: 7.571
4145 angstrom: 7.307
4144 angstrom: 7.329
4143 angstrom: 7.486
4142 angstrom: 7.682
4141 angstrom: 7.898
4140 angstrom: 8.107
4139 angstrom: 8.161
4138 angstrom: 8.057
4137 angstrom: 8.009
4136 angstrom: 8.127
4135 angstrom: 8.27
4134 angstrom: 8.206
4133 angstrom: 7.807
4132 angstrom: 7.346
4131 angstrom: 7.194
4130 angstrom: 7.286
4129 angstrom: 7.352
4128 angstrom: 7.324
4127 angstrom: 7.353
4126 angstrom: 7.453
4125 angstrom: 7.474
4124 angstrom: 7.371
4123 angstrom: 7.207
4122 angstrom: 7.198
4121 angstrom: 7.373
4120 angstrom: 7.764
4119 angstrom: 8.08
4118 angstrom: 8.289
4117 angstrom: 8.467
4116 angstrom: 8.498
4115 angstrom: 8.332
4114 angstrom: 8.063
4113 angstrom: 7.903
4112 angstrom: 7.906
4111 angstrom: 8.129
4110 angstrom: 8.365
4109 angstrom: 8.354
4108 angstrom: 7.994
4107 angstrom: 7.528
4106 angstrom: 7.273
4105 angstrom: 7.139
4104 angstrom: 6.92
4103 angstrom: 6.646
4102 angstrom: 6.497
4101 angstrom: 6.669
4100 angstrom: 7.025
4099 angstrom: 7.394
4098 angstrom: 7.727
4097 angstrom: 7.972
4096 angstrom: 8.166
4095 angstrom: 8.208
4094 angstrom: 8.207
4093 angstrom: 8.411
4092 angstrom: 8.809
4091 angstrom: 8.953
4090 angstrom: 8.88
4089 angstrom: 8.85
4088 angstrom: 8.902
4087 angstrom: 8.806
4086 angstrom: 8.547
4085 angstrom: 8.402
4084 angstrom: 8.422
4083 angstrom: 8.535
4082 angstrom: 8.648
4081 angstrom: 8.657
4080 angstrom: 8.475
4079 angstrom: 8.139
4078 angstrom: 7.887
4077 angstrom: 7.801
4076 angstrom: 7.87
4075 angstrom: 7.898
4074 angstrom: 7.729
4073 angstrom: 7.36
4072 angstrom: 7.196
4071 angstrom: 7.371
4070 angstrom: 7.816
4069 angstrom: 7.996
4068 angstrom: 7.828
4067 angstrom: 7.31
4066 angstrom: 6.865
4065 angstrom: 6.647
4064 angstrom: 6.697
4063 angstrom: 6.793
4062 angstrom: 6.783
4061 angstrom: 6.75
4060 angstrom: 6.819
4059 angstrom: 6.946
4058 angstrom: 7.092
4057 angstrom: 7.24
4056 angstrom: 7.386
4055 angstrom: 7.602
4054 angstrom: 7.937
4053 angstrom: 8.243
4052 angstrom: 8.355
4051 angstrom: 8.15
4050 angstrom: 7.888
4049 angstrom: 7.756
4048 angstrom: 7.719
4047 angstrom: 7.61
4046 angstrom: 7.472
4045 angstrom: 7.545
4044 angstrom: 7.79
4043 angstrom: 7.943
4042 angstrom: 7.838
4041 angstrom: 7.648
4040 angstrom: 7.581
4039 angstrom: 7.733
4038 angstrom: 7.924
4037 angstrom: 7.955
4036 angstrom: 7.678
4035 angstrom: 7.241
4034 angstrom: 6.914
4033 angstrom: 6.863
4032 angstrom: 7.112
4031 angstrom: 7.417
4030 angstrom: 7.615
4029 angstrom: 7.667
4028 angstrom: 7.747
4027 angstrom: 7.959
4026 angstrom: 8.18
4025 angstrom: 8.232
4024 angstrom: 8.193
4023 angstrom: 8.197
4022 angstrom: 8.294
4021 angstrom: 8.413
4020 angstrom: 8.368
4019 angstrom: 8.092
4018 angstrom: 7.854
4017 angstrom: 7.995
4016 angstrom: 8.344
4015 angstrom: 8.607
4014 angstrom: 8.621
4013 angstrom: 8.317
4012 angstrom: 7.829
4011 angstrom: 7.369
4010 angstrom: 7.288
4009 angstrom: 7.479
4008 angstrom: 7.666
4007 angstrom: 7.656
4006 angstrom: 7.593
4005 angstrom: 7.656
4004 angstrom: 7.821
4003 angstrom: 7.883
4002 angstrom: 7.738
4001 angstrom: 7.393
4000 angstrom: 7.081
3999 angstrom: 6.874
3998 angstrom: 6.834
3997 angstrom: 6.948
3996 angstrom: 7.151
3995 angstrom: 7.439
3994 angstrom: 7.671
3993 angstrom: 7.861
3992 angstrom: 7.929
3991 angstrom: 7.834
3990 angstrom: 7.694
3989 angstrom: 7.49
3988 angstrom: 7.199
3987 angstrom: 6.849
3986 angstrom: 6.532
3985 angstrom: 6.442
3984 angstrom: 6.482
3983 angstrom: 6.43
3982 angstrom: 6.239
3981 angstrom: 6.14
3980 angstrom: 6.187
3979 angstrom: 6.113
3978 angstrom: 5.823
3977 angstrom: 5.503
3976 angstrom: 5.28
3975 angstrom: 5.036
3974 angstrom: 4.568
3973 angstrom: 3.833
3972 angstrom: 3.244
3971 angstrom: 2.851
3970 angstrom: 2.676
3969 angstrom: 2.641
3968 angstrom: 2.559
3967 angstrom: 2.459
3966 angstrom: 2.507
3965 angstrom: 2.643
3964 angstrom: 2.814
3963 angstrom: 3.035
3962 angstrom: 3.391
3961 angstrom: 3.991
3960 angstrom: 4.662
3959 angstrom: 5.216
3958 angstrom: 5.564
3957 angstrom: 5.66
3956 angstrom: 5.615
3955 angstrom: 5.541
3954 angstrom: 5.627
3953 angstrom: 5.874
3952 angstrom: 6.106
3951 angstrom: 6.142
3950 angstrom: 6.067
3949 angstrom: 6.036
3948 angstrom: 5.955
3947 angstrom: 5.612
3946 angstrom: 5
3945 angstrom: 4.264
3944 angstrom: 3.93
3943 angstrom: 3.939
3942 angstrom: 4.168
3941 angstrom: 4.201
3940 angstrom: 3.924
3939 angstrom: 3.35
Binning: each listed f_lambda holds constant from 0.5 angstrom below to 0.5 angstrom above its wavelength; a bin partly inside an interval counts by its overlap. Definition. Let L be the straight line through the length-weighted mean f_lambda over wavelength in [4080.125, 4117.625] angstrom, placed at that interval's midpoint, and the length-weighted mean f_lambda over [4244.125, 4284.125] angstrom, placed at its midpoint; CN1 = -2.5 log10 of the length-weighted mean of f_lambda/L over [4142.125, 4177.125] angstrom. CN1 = 0.04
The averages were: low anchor 8.06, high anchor 7.99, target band 7.74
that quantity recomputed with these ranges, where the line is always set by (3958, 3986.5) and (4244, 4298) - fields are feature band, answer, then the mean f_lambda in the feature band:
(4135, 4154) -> -0.195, 7.74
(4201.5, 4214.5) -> -0.131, 8.13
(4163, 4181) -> -0.137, 7.7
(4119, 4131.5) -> -0.182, 7.39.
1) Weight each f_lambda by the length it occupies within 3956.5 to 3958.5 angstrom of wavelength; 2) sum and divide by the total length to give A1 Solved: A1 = 5.61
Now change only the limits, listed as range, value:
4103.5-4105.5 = 7.03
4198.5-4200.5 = 7.21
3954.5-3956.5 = 5.58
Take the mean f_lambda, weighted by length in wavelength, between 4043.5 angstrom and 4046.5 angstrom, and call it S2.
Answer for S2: 7.6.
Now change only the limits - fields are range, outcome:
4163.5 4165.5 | 7.92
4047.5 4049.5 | 7.74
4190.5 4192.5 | 7.5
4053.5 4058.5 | 7.45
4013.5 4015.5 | 8.61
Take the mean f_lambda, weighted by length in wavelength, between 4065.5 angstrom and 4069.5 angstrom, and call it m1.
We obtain 7.5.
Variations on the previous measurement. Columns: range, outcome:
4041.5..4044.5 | 7.86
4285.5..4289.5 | 7.83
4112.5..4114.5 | 7.98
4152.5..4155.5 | 7.67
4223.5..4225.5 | 7.29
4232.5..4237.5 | 8.06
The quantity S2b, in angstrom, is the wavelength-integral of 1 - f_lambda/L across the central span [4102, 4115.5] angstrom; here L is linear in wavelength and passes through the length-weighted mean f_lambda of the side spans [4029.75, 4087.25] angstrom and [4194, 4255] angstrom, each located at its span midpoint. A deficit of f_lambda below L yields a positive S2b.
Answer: 0.1 angstrom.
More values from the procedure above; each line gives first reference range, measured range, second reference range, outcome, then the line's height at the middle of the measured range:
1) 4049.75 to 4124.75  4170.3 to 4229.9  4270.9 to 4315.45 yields -2.29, 7.45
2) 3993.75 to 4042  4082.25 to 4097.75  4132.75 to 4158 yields -1.53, 7.76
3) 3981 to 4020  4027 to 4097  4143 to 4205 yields -2.30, 7.54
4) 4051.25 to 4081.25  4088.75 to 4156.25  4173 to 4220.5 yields -1.10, 7.64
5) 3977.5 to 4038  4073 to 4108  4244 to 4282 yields -1.61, 7.64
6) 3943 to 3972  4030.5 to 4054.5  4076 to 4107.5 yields -3.53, 6.69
